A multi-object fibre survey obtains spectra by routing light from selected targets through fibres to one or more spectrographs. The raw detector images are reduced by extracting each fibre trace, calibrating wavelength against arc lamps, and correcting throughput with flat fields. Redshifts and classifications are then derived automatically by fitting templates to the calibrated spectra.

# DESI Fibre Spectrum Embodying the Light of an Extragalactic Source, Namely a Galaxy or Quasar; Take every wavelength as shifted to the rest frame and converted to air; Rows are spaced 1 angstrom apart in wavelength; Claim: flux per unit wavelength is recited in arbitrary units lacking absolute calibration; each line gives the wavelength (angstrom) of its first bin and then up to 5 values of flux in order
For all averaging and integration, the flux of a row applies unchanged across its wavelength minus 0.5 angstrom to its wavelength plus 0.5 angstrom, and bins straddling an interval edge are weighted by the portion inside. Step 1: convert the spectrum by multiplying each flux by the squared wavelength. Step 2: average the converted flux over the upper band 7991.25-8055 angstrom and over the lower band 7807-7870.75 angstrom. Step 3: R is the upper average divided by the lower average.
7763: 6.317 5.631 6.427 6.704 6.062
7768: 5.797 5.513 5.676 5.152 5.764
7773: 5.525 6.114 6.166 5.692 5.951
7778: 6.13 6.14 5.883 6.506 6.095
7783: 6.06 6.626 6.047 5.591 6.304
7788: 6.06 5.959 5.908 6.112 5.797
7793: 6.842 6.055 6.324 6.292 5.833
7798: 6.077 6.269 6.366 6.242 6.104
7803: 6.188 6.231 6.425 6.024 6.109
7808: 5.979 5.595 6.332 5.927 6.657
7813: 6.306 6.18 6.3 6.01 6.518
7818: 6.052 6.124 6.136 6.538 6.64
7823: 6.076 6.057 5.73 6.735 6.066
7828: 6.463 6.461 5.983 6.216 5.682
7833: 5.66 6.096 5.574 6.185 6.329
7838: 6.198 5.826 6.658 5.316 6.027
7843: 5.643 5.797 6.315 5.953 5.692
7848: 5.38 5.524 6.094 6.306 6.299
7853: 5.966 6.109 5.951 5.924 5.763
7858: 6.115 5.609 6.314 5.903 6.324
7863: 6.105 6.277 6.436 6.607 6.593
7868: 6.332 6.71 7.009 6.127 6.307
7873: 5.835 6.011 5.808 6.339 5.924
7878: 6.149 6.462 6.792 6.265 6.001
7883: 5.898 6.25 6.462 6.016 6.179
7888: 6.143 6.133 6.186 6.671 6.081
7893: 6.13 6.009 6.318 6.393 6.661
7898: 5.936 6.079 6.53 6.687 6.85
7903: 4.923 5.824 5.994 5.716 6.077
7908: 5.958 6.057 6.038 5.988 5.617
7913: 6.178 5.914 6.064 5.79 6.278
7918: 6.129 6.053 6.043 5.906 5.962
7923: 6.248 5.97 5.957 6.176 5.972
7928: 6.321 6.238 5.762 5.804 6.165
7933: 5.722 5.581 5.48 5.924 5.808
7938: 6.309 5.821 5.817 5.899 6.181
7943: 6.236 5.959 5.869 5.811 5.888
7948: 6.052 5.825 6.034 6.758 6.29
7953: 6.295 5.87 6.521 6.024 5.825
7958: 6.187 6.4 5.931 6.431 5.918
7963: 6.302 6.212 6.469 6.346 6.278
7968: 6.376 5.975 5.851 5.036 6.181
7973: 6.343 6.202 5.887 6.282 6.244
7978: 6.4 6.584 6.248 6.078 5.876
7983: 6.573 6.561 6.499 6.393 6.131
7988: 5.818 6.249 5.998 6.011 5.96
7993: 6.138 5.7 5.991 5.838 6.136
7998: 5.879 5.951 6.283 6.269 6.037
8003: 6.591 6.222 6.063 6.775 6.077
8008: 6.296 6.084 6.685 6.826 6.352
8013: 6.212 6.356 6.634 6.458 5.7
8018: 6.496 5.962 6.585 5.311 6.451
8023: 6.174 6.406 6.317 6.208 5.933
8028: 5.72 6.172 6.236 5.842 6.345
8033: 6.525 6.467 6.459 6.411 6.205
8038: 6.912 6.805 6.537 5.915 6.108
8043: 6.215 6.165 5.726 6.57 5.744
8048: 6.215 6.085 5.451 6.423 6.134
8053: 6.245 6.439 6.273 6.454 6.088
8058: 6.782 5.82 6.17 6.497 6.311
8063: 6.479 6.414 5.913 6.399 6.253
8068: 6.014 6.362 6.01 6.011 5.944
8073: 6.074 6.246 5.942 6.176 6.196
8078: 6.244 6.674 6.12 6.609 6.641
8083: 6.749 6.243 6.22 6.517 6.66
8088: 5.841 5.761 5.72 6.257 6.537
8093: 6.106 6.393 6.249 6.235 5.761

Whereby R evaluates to 1.1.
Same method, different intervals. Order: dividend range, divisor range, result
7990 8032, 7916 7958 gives 1.05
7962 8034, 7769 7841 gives 1.07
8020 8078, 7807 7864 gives 1.08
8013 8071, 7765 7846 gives 1.09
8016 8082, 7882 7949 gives 1.06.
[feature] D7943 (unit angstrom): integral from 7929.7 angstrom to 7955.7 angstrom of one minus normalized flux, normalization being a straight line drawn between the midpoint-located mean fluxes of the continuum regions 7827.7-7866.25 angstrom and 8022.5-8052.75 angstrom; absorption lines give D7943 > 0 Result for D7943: 0.5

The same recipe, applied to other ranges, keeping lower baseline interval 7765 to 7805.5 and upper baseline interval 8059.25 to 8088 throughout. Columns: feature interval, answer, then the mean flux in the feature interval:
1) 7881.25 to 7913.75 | 0.14 angstrom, 6.12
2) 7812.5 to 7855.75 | 0.22 angstrom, 6.07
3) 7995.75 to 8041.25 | -0.22 angstrom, 6.27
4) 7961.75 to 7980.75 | 0.11 angstrom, 6.17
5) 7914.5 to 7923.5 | 0.16 angstrom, 6.05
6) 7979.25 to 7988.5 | -0.06 angstrom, 6.25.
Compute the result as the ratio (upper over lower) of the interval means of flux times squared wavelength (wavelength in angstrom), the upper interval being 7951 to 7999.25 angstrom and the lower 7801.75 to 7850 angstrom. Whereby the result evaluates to 1.05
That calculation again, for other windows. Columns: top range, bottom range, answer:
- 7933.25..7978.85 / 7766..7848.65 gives 1.04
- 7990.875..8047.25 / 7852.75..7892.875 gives 1.04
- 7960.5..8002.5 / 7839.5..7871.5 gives 1.04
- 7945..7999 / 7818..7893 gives 1.03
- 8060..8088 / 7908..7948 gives 1.09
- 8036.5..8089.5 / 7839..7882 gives 1.07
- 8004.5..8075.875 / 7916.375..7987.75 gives 1.05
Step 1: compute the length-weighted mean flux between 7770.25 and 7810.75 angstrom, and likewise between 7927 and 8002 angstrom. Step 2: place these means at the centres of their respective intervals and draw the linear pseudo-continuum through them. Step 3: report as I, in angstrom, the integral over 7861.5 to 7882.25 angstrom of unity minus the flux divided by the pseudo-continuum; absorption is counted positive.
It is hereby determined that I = -0.8 angstrom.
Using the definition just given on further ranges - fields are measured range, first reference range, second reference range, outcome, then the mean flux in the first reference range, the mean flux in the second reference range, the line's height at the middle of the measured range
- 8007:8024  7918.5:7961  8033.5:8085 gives -0.30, 6.03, 6.26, 6.18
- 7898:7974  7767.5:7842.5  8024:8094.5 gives 1.50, 6.09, 6.24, 6.17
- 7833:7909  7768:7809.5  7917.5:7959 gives -1.16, 6.04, 6.02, 6.03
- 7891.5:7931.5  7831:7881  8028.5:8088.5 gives 0.47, 6.09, 6.26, 6.14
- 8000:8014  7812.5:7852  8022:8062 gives -0.30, 6.08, 6.24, 6.21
